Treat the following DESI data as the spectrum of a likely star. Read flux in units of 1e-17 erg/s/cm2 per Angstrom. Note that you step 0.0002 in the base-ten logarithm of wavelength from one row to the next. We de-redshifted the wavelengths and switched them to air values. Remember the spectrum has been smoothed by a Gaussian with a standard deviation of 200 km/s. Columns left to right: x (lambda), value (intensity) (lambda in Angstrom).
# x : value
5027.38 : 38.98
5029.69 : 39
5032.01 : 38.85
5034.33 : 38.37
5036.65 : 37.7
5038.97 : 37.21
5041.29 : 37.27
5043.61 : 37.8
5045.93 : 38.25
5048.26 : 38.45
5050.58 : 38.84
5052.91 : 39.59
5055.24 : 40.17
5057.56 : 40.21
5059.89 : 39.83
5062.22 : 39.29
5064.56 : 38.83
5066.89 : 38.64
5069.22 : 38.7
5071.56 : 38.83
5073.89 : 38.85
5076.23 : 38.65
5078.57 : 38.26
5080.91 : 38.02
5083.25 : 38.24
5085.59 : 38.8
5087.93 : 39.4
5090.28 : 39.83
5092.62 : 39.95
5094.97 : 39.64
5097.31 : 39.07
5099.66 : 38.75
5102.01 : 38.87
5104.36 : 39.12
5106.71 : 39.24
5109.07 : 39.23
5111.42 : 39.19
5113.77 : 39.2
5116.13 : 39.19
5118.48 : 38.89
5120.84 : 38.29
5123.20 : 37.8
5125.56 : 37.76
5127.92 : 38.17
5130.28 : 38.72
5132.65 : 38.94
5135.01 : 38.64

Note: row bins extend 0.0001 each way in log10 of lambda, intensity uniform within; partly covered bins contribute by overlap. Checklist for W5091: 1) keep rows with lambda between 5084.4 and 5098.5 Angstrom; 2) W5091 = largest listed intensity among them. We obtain 39.95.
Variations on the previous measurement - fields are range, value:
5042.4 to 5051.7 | 38.84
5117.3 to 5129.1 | 38.89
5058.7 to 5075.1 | 39.83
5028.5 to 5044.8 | 39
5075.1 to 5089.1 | 39.4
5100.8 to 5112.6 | 39.24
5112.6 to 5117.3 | 39.2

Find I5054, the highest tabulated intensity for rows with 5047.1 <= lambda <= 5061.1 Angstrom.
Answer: 40.21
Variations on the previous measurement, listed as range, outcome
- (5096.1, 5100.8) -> 39.07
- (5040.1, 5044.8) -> 37.8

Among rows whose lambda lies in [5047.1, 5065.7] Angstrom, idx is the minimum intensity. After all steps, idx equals 38.45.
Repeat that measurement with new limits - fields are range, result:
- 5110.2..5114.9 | 39.19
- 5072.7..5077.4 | 38.65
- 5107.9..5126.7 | 37.76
